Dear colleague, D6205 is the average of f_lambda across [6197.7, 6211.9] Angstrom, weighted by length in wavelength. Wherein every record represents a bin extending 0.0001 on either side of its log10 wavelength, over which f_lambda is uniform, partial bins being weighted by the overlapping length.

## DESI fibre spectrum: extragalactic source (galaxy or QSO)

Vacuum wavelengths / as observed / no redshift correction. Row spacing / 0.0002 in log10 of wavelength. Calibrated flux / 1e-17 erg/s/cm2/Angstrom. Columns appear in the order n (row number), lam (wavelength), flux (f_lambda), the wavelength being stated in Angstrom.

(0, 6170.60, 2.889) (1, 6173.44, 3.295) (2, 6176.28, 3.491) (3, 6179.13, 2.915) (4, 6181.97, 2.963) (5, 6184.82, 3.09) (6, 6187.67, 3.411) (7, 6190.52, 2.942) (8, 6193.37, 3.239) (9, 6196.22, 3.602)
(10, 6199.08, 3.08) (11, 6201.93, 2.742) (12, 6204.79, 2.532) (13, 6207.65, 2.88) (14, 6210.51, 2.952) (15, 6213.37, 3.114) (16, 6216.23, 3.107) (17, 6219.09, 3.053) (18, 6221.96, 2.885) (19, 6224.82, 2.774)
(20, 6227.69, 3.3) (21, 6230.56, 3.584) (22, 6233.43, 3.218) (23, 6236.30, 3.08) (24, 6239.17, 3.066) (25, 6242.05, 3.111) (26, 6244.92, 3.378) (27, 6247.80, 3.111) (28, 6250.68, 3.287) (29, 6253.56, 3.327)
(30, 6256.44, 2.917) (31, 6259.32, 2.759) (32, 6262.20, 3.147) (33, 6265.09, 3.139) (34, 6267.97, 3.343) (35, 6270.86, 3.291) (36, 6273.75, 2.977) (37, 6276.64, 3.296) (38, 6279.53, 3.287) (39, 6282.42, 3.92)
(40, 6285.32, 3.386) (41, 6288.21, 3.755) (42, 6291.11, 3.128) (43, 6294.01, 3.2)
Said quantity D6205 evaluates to 2.84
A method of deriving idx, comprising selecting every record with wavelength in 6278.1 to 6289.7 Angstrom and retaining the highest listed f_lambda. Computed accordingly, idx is 3.92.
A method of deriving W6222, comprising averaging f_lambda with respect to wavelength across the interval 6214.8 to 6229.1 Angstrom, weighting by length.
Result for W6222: 3.02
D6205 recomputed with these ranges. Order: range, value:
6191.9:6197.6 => 3.42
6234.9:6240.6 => 3.07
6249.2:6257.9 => 3.18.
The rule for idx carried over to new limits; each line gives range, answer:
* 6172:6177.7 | 3.491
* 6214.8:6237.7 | 3.584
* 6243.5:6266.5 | 3.378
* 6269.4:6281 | 3.296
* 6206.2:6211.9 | 2.952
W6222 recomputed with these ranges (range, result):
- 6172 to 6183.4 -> 3.17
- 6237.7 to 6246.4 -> 3.18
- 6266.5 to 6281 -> 3.24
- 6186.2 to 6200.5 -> 3.25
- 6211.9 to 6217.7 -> 3.11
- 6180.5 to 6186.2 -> 3.03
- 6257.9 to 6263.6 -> 2.95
